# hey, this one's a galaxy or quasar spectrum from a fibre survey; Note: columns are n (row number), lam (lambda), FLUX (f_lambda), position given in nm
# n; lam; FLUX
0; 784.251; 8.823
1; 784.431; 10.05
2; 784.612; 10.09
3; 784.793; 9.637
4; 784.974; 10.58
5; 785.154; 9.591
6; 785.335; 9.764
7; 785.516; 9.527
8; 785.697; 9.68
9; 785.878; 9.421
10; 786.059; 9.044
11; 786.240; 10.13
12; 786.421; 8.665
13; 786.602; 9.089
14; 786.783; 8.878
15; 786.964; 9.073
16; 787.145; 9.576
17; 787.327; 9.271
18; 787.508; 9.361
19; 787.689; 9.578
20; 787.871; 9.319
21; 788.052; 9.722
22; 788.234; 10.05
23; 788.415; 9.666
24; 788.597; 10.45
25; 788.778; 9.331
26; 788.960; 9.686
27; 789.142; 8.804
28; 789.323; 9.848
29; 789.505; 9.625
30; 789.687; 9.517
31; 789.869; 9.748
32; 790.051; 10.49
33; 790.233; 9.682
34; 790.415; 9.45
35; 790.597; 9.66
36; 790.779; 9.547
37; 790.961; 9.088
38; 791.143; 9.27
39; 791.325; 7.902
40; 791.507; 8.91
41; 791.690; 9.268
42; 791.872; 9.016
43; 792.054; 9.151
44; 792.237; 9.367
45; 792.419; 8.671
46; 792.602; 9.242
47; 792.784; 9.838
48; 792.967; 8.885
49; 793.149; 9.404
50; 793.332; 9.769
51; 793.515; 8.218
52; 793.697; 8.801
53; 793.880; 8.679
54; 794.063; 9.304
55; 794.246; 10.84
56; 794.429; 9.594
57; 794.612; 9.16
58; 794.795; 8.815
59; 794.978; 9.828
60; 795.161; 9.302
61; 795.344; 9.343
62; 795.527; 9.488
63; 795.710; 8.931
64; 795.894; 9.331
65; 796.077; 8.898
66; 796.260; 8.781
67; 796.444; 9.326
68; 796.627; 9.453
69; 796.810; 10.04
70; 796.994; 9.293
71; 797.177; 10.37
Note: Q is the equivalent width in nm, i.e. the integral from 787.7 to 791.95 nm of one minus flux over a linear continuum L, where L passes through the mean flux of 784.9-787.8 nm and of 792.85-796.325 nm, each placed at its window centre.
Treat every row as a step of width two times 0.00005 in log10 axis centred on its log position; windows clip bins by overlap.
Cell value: -0.06 nm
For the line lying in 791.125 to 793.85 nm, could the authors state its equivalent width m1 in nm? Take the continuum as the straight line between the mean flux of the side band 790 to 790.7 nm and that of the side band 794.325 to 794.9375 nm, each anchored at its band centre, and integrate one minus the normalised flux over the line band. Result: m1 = 0.141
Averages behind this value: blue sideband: 9.78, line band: 9.03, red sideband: 9.27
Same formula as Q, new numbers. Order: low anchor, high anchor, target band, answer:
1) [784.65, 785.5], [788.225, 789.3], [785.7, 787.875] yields 0.10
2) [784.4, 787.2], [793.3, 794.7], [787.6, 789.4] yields -0.04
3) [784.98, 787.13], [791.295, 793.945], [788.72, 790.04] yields -0.05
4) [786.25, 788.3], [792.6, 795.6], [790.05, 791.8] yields 0.01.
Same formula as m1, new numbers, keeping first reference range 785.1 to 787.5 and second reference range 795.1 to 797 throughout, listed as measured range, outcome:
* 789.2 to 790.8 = -0.07 nm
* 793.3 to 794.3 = 0.01 nm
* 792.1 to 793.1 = 0.01 nm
